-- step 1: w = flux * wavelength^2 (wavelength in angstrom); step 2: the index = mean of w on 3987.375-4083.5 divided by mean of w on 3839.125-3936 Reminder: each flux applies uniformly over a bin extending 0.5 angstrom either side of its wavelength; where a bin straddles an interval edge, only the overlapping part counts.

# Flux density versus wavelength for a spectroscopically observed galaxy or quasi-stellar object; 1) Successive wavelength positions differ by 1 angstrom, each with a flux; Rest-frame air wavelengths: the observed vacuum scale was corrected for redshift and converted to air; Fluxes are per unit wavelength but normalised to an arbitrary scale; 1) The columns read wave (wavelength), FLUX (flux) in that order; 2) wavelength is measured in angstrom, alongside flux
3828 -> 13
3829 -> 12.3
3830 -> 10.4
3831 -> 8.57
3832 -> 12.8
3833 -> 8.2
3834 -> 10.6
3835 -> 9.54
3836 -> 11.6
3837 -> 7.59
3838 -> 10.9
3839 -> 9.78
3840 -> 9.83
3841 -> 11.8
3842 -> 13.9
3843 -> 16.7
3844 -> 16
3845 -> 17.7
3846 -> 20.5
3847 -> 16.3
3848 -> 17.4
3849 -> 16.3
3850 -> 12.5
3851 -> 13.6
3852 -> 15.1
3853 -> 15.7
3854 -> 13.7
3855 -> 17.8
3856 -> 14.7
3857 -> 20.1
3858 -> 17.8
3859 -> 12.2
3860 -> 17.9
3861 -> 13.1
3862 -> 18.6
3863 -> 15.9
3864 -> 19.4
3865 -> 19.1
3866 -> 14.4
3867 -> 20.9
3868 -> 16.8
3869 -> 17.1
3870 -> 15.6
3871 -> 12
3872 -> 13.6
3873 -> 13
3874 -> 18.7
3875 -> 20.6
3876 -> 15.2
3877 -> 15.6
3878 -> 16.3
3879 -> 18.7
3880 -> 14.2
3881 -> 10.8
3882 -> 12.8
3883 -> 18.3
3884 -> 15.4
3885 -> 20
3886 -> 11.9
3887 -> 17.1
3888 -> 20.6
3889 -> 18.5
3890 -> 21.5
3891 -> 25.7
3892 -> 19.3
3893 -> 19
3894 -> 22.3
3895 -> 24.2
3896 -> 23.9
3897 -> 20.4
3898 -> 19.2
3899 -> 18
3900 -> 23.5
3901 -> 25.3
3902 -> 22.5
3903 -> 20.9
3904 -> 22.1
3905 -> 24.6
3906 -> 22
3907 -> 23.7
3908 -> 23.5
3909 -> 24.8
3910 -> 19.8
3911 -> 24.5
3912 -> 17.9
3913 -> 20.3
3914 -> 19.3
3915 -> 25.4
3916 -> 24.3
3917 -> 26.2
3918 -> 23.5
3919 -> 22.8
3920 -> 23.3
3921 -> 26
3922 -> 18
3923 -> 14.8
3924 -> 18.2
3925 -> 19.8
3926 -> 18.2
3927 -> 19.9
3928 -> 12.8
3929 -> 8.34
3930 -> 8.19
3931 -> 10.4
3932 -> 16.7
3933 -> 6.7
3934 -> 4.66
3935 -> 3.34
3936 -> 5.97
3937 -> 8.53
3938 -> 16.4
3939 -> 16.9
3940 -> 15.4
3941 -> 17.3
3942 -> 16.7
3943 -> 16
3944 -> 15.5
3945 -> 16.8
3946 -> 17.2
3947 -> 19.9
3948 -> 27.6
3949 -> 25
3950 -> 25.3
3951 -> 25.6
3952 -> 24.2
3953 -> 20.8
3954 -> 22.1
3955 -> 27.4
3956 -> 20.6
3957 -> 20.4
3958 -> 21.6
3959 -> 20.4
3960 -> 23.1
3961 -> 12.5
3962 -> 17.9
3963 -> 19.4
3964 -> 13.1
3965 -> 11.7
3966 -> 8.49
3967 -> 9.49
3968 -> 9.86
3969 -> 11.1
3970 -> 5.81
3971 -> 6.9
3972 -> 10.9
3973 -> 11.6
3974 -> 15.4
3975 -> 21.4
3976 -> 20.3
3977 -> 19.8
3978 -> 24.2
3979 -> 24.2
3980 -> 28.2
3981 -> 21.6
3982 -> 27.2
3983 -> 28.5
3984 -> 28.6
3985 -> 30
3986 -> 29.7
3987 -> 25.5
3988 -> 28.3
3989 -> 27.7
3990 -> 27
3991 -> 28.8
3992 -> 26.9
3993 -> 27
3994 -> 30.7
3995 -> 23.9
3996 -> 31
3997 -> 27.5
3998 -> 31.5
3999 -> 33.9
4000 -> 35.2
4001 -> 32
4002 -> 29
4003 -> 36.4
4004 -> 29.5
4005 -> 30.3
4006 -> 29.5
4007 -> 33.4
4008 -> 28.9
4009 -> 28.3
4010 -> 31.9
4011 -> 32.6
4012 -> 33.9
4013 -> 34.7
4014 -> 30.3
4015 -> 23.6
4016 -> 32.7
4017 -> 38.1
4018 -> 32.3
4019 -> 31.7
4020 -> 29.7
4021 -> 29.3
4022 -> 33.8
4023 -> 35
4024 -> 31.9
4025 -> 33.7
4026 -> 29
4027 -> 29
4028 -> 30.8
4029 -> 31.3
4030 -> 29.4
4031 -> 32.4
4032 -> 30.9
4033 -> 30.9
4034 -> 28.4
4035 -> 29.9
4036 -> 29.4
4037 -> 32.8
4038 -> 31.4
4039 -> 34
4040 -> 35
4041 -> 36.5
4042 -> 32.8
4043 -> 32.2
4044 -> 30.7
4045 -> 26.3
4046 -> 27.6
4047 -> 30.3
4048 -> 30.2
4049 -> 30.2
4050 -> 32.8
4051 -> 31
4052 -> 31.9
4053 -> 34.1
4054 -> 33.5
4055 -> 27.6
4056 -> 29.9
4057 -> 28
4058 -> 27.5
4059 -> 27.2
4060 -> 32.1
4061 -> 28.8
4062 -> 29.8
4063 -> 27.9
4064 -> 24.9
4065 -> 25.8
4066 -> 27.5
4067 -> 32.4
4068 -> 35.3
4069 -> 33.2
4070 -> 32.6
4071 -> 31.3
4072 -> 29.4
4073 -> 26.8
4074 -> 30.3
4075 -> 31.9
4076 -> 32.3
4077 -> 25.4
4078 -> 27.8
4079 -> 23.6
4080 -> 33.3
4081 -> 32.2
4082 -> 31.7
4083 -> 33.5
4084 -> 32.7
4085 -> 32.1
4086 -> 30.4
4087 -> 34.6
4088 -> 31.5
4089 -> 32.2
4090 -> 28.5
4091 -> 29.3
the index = 1.9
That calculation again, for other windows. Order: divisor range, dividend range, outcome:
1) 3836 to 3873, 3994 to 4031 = 2.22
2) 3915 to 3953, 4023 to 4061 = 1.88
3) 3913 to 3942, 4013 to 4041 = 2.05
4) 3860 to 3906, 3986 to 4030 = 1.77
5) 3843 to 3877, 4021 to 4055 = 2.10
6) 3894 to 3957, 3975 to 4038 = 1.61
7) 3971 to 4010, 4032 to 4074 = 1.17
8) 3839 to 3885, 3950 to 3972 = 1.12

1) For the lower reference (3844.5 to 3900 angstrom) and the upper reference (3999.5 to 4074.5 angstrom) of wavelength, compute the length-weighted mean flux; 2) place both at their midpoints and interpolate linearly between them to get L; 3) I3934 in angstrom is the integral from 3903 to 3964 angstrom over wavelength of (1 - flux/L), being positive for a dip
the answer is 9.29 angstrom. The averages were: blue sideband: 17.3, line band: 18.8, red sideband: 30.9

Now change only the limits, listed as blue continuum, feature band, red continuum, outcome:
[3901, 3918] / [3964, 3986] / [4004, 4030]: 7.9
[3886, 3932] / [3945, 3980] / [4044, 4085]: 8.0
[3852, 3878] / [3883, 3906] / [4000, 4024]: -1.5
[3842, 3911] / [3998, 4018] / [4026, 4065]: -3.0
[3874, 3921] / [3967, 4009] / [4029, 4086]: 2.2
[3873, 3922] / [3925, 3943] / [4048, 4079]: 8.0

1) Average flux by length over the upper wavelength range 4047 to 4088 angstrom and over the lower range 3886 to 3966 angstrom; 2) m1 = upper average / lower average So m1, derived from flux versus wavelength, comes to 1.59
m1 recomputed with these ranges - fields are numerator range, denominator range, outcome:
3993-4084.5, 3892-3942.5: 1.65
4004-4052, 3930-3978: 1.95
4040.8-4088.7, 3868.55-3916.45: 1.56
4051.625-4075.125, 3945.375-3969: 1.57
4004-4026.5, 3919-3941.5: 2.21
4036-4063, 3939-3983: 1.67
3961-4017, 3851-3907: 1.37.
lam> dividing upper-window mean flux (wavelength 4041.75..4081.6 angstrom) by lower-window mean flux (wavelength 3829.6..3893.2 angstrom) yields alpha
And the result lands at 1.9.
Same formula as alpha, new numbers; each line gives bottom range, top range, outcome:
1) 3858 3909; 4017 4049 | 1.69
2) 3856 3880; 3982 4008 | 1.79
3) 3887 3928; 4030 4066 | 1.41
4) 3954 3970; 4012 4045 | 1.94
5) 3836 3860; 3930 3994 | 1.28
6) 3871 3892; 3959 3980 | 0.91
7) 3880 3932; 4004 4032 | 1.58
